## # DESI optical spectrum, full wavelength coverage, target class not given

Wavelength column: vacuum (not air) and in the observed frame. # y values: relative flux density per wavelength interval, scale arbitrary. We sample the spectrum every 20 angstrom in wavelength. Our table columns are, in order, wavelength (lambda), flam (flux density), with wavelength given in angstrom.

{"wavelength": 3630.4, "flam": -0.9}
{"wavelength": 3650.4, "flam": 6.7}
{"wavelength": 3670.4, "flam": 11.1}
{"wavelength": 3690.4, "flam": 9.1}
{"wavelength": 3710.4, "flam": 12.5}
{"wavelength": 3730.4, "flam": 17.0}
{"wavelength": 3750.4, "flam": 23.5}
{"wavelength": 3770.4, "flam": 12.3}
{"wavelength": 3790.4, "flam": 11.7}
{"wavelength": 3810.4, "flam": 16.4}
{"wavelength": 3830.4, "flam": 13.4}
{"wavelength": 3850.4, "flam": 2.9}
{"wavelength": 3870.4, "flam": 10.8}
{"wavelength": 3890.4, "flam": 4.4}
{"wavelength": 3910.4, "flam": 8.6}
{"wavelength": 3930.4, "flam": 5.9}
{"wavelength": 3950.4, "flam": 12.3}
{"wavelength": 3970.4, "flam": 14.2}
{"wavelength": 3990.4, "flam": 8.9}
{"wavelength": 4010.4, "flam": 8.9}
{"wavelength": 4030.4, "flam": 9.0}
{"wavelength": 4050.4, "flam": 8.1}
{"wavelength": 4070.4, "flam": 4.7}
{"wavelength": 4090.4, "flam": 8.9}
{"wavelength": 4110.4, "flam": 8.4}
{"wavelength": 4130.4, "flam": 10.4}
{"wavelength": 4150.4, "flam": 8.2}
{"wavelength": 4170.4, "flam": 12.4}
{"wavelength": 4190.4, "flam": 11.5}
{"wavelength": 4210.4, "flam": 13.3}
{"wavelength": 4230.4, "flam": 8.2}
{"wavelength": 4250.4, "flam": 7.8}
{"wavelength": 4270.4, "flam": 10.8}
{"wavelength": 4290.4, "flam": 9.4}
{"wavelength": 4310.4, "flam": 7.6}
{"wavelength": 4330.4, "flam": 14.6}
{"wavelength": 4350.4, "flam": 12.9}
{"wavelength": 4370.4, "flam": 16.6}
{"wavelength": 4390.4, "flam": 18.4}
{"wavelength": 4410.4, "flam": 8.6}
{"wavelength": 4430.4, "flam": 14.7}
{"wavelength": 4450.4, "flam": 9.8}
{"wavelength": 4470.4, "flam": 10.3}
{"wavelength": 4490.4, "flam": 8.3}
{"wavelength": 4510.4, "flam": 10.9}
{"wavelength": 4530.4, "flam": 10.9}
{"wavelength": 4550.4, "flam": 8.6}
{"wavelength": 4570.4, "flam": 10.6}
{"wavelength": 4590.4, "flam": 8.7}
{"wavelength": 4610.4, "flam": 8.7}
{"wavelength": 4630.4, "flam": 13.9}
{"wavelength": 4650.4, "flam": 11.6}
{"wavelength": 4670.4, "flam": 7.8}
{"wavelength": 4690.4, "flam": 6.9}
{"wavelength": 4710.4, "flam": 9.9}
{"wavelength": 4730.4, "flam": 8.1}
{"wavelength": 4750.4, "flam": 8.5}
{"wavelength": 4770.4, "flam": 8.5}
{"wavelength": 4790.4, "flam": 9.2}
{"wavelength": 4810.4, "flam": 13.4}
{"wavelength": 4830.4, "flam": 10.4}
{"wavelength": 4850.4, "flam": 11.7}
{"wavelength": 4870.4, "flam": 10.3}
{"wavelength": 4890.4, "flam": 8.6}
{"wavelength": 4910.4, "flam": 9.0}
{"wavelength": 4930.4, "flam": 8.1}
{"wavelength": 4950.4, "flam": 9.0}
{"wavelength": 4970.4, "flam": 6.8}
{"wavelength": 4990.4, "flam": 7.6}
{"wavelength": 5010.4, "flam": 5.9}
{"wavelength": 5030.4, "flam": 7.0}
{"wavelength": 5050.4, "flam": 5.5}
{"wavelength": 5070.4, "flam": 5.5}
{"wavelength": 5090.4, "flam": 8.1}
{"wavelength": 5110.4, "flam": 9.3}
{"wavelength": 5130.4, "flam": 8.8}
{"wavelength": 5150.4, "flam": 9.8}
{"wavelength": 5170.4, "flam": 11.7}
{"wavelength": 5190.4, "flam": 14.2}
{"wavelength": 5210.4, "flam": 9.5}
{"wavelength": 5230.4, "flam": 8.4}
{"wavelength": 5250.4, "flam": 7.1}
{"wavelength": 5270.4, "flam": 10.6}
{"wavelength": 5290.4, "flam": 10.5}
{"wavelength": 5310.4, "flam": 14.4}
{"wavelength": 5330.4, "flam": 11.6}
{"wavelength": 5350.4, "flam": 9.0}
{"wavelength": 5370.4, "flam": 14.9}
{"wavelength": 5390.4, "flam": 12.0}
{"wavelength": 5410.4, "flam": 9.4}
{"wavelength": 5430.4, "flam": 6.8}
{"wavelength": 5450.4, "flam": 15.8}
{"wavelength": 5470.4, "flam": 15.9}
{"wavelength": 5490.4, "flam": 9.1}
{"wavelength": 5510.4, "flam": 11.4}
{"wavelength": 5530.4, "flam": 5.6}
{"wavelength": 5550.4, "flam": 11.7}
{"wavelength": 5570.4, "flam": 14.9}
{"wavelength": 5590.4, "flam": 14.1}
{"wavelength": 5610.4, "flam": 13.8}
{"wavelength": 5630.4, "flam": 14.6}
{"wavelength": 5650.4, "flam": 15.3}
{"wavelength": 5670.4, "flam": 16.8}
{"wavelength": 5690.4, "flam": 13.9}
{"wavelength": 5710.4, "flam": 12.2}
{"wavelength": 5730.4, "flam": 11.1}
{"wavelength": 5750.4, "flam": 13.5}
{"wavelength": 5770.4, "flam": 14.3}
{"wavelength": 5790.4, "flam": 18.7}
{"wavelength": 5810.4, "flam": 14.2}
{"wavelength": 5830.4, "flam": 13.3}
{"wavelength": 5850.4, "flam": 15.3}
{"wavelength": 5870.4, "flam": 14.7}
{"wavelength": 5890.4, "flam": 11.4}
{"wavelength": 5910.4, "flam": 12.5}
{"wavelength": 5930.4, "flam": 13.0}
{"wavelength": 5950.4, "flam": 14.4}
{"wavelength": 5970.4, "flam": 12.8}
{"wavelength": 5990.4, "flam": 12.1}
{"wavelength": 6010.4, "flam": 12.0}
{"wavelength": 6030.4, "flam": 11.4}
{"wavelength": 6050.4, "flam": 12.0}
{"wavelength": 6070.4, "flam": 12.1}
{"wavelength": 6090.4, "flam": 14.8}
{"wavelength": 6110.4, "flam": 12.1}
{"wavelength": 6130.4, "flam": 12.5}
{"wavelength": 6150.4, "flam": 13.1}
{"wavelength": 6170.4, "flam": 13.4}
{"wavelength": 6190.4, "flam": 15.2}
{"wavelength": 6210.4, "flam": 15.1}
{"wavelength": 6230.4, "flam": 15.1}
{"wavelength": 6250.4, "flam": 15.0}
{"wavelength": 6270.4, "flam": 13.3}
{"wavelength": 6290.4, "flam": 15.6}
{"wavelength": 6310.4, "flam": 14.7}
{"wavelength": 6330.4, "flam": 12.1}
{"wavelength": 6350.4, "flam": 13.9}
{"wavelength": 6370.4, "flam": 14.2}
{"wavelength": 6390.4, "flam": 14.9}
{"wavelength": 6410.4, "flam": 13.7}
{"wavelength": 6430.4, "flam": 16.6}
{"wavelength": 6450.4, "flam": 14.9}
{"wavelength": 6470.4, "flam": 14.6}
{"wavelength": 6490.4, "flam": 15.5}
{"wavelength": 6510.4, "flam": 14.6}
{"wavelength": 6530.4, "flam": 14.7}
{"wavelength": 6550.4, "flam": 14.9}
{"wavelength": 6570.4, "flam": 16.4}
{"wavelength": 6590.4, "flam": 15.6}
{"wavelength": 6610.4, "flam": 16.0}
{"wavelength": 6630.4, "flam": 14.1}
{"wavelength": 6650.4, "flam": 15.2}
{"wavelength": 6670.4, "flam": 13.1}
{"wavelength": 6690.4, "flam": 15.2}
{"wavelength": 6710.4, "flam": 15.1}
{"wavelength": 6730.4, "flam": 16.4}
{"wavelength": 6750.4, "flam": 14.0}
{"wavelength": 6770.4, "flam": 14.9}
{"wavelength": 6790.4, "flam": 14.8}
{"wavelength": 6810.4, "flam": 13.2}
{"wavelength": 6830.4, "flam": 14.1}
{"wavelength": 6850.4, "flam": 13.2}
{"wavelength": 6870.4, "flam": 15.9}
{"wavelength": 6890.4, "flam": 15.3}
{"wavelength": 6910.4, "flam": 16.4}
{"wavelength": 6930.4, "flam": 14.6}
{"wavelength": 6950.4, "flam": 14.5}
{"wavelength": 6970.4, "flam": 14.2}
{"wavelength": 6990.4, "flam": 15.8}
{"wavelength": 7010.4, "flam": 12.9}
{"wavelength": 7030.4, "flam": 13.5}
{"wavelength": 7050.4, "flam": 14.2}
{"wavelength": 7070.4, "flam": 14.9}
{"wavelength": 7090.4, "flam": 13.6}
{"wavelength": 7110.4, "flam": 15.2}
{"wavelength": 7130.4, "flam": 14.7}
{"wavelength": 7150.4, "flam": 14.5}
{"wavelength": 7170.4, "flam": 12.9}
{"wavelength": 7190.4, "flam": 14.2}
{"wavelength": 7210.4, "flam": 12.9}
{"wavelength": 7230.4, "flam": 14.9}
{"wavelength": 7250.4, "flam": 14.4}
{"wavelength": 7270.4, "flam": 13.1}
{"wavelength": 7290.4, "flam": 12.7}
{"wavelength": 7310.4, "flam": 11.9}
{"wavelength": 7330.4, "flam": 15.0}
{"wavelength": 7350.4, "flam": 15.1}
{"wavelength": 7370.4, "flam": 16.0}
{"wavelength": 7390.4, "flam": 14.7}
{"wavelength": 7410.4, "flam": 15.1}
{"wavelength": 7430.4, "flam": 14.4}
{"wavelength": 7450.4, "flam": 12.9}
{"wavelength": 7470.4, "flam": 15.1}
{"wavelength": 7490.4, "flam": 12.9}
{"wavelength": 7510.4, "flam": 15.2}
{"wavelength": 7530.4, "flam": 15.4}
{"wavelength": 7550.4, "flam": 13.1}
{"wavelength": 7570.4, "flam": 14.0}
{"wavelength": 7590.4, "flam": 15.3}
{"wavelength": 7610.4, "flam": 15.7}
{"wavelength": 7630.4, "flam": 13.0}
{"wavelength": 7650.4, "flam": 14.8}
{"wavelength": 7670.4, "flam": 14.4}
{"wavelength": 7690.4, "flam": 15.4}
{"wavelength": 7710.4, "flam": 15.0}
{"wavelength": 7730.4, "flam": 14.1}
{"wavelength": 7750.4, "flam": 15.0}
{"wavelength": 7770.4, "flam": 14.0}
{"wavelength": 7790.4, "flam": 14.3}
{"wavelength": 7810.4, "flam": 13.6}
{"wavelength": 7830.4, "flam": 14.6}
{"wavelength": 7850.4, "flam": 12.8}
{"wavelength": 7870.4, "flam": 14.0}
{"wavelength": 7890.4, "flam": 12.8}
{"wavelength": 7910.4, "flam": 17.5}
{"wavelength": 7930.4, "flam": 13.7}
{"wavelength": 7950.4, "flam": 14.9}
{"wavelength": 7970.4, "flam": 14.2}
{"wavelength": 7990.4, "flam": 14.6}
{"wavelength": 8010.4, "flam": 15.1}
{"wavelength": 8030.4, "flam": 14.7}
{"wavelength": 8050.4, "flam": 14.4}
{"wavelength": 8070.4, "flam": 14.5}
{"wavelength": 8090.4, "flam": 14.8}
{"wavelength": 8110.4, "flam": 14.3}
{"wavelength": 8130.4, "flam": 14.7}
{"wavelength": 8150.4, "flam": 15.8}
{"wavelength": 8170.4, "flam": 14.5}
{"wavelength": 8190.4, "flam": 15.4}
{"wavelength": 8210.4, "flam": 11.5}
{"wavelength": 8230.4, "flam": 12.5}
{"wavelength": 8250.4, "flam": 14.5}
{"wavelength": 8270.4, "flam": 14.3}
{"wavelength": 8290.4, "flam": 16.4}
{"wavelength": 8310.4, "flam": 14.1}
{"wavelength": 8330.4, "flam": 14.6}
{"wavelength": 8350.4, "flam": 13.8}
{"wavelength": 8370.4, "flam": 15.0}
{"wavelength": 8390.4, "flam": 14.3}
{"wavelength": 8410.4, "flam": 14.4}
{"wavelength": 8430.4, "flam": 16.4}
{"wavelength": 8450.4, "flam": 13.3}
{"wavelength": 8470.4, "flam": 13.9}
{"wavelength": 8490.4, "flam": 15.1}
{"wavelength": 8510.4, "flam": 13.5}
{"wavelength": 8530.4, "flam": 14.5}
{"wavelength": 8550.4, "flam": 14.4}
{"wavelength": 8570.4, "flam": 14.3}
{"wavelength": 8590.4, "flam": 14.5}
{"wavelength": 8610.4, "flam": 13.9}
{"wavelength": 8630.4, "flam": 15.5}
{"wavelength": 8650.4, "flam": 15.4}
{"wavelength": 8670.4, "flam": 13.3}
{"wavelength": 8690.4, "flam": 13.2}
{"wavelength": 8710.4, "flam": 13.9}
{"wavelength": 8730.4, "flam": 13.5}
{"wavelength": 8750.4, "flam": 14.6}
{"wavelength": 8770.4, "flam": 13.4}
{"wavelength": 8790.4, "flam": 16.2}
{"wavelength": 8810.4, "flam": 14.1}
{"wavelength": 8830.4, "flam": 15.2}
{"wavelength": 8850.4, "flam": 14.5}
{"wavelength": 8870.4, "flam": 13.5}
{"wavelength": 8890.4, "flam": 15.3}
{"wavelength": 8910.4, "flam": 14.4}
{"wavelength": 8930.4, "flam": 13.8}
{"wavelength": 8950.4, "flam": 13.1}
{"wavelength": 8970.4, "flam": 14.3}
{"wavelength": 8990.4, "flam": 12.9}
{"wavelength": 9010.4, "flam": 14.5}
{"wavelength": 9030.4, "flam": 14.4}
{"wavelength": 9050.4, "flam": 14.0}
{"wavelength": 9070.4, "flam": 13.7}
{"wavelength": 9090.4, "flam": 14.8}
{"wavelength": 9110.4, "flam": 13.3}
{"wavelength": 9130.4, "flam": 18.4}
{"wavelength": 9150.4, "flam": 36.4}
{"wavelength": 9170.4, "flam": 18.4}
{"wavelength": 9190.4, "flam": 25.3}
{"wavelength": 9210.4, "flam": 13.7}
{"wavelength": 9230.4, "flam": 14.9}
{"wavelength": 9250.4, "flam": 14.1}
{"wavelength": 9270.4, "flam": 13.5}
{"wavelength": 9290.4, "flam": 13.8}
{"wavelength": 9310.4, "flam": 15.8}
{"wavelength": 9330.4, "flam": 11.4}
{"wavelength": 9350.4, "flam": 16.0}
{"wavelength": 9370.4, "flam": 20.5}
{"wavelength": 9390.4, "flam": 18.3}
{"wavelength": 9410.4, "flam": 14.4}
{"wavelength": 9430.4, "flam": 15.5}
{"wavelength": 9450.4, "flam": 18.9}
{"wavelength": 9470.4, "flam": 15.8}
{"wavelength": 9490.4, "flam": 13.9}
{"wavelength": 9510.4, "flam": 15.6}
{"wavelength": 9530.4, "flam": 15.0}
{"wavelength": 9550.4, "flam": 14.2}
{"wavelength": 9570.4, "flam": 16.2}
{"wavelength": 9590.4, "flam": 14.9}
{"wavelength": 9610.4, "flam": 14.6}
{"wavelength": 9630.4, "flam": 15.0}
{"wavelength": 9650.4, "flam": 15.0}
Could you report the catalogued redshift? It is 0.39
